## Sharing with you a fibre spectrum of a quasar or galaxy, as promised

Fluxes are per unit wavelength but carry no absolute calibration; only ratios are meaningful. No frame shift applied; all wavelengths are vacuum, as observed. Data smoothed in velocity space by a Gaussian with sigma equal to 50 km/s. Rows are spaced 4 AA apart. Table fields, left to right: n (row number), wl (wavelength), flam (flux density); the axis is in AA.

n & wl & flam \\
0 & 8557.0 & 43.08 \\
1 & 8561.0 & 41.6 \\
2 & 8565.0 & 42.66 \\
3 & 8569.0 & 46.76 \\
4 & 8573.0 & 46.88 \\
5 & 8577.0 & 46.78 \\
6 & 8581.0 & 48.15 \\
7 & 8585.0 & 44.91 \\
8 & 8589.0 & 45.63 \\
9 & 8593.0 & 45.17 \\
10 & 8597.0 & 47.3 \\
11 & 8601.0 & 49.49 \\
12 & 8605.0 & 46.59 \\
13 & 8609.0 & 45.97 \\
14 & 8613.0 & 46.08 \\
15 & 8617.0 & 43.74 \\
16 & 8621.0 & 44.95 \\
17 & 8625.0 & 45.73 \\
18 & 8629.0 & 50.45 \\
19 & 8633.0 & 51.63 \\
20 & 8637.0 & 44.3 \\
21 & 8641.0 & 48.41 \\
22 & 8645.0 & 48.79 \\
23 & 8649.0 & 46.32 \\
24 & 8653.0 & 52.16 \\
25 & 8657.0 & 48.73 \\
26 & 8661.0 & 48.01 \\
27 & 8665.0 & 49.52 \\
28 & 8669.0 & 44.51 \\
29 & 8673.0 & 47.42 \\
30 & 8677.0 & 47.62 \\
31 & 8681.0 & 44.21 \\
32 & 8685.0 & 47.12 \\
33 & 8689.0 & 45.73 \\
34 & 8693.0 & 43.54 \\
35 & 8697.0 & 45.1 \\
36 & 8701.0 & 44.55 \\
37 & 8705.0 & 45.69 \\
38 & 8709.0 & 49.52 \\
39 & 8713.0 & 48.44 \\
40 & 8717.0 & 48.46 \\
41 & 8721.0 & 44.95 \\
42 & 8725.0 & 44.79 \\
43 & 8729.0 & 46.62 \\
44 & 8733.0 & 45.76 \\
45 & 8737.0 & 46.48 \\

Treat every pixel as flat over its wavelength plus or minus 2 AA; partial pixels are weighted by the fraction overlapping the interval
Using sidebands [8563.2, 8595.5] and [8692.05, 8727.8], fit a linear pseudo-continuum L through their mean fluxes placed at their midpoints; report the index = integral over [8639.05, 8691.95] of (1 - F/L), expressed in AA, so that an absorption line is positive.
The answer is -1.61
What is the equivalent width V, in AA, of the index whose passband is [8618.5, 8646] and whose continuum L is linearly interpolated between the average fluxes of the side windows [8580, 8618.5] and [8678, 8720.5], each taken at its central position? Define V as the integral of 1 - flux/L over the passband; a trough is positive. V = -0.8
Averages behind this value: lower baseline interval 46.3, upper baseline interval 46.2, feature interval 47.6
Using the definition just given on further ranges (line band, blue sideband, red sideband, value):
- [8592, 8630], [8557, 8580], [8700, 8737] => -0.92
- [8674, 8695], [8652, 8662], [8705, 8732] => 1.16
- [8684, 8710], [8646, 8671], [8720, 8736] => 0.60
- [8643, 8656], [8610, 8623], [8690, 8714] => -1.05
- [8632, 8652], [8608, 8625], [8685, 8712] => -1.10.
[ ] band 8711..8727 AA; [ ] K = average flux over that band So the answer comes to 46.7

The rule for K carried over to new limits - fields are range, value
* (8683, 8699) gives 45.4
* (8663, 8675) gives 47.2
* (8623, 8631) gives 48.1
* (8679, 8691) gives 45.7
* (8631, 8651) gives 47.9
